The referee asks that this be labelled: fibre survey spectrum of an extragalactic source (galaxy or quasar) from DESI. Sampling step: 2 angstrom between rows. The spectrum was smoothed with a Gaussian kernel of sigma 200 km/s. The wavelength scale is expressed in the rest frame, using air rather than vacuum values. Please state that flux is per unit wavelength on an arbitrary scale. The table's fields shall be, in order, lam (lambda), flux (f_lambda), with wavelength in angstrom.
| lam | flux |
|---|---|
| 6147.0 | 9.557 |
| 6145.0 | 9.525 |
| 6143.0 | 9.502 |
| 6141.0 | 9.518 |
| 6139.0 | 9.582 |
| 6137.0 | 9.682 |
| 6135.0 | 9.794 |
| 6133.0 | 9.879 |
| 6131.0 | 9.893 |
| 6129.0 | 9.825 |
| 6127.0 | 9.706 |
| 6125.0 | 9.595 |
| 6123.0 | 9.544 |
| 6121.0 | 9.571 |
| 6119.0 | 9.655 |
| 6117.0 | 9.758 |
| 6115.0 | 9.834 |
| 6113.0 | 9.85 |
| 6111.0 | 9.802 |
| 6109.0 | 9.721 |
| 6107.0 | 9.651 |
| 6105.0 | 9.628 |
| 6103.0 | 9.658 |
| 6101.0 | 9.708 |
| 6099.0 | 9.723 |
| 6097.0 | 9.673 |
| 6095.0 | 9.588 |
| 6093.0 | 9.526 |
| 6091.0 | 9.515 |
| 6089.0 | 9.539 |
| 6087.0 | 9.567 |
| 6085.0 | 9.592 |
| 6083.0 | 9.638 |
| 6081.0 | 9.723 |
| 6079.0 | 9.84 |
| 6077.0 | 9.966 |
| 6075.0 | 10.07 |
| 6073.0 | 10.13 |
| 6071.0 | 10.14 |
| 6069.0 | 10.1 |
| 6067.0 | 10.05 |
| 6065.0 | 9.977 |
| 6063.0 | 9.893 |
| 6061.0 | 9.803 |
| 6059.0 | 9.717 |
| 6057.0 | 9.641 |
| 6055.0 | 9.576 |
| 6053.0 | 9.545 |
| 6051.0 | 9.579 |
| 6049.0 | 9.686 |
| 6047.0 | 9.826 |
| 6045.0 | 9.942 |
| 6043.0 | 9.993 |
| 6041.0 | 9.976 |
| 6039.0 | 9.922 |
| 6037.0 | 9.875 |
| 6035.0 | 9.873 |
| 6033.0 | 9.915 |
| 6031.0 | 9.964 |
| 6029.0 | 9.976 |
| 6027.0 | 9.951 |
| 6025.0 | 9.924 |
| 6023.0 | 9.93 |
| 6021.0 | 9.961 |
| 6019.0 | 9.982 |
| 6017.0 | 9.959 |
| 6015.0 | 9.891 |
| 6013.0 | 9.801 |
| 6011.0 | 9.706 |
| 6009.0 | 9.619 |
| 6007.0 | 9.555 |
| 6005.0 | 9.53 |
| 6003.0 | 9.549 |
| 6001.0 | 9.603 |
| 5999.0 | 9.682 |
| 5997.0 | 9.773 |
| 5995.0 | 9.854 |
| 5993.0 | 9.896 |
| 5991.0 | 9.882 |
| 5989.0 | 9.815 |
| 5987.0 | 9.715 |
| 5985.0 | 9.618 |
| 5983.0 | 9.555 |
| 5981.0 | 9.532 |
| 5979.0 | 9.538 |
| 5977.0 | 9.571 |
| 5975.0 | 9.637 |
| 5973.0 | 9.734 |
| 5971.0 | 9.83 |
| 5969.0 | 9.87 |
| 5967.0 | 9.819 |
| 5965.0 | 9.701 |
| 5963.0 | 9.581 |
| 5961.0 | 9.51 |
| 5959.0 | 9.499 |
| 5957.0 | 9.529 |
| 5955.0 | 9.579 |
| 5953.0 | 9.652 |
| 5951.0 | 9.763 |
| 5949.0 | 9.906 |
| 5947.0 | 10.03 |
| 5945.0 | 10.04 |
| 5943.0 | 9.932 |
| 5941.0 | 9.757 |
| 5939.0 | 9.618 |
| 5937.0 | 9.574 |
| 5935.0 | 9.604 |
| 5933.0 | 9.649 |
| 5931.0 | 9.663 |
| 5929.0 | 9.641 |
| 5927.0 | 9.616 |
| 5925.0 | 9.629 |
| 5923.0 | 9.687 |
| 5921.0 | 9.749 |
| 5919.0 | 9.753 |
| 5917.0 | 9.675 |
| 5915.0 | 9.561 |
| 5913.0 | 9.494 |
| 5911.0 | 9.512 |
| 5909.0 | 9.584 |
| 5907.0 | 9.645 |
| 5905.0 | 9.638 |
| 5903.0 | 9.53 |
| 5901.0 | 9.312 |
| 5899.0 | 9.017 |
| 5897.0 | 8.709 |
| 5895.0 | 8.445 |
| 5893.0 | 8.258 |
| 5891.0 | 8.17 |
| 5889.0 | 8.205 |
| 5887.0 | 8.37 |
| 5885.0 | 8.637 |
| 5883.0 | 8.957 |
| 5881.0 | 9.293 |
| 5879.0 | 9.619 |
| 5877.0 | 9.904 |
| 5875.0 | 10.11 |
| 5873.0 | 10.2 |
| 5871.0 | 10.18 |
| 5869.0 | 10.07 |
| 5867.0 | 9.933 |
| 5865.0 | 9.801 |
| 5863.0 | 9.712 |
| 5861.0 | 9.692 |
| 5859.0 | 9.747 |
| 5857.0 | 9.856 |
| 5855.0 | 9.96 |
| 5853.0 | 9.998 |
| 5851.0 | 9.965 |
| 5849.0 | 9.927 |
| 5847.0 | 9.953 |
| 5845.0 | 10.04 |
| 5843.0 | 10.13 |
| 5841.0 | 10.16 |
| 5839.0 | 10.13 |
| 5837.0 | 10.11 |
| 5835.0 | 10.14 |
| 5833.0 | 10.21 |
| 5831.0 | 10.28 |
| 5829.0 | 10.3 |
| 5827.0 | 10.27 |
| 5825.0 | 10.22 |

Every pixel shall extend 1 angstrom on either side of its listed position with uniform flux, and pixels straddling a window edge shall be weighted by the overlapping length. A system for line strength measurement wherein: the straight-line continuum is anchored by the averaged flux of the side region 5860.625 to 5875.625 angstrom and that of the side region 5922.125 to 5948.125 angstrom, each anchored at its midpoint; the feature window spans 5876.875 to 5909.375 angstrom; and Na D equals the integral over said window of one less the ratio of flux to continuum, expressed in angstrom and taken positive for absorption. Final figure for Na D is 2.9 angstrom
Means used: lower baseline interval 9.97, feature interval 8.98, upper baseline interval 9.73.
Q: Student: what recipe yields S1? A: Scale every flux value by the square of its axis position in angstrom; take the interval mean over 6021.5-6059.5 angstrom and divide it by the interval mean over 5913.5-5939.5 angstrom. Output 1.1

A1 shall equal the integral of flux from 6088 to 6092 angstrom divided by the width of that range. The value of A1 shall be 9.53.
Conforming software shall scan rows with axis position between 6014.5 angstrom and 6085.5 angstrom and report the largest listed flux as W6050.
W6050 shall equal 10.14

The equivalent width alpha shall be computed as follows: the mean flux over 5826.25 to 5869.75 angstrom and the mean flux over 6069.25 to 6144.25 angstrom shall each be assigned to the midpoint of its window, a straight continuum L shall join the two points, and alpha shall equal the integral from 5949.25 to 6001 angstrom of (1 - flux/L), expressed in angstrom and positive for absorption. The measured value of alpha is 1.0 angstrom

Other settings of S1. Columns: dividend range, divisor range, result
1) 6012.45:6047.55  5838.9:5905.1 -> 1.10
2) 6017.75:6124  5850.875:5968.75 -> 1.08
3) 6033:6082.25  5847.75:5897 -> 1.11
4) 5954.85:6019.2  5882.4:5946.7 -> 1.06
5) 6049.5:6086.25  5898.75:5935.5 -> 1.08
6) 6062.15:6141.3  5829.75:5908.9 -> 1.10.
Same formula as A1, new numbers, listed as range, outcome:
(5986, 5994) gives 9.83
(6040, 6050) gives 9.88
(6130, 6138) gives 9.81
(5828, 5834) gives 10.3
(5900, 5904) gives 9.42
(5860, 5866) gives 9.73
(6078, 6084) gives 9.73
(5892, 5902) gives 8.75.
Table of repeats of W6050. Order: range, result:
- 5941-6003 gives 10.04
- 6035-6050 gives 9.993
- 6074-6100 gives 10.07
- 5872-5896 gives 10.2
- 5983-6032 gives 9.982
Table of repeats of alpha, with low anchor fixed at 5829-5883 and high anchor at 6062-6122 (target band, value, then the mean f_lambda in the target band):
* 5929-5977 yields 0.8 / 9.71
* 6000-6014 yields 0.3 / 9.62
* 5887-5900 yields 1.9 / 8.46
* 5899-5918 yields 0.7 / 9.52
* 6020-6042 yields -0.3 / 9.93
